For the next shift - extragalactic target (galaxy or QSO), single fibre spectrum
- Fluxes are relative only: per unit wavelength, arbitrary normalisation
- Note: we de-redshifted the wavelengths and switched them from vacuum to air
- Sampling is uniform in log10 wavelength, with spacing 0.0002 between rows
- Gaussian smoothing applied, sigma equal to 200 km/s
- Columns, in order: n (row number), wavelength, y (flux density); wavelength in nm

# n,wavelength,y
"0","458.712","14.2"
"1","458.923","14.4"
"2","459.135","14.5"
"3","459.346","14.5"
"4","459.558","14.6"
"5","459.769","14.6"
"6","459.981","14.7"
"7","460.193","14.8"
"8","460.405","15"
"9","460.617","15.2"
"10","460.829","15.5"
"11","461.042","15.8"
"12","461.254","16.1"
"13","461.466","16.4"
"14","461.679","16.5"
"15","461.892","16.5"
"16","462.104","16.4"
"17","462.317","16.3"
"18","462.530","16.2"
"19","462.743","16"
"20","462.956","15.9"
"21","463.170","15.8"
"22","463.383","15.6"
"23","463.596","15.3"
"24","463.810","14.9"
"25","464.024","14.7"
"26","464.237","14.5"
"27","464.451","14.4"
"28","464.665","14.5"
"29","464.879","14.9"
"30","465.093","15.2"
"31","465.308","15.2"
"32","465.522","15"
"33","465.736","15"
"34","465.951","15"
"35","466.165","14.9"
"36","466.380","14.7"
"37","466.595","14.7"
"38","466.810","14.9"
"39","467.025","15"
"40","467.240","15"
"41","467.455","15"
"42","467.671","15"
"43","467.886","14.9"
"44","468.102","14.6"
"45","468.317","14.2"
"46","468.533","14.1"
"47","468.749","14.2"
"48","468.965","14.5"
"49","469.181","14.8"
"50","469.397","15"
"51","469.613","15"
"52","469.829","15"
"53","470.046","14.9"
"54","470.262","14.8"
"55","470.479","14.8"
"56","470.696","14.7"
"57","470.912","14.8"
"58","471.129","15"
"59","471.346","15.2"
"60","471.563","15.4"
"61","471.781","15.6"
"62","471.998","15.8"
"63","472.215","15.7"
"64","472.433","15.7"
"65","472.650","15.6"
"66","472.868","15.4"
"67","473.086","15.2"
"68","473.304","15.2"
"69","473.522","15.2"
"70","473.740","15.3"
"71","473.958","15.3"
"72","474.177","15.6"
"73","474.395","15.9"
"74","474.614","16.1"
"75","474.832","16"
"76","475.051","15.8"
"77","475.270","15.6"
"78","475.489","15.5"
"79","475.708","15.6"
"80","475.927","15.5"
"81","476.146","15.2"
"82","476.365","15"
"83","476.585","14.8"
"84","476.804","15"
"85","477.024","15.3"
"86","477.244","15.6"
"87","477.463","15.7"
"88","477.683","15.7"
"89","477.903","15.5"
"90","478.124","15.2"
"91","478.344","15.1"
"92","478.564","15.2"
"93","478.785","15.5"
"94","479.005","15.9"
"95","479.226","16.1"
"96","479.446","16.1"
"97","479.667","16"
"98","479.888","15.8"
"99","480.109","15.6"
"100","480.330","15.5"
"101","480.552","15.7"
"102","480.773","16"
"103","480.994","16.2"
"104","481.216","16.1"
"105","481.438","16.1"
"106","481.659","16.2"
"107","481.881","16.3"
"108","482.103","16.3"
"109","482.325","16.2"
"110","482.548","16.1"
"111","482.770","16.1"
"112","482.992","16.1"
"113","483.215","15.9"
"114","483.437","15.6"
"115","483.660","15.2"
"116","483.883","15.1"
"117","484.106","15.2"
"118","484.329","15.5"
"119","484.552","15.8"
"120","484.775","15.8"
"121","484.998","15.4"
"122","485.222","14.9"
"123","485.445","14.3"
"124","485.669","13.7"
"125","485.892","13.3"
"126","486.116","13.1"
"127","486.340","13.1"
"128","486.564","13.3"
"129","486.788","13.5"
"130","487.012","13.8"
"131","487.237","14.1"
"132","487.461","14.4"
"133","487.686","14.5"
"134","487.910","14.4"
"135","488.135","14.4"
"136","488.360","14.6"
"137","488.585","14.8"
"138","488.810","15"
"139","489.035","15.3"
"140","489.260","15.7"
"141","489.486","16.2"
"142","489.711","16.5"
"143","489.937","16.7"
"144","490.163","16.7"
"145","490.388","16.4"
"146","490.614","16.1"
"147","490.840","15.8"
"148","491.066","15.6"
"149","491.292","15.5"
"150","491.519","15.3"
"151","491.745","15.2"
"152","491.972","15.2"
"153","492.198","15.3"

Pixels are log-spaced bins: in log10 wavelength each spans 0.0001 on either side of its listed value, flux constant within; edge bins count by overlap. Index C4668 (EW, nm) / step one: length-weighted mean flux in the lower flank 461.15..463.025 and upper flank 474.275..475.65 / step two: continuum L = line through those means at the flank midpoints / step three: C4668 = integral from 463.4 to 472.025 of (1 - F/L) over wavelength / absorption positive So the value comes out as 0.64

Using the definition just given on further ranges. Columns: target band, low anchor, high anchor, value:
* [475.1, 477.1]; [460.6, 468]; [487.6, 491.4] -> 0.02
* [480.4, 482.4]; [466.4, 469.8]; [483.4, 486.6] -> -0.20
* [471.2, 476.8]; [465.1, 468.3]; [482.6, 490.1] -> -0.21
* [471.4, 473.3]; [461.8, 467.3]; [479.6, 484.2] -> 0.00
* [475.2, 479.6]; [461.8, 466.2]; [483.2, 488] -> -0.19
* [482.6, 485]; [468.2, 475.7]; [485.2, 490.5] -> -0.13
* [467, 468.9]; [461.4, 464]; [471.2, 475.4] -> 0.13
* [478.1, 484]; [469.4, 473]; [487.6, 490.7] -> -0.17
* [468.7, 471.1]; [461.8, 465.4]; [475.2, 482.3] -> 0.11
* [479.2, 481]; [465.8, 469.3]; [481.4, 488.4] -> -0.12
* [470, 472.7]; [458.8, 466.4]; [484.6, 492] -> -0.01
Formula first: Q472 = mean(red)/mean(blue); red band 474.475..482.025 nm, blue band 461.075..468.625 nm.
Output 1.0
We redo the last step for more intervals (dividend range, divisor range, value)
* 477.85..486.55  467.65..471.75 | 1.04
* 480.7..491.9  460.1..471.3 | 1.01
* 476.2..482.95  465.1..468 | 1.05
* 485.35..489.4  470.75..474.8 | 0.92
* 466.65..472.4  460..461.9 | 0.95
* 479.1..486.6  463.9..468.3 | 1.04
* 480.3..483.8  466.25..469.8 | 1.08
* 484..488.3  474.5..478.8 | 0.93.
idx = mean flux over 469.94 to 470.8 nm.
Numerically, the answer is 14.8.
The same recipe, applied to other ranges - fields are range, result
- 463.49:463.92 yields 15.1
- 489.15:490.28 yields 16.4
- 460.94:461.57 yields 16.1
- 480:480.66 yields 15.6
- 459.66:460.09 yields 14.7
